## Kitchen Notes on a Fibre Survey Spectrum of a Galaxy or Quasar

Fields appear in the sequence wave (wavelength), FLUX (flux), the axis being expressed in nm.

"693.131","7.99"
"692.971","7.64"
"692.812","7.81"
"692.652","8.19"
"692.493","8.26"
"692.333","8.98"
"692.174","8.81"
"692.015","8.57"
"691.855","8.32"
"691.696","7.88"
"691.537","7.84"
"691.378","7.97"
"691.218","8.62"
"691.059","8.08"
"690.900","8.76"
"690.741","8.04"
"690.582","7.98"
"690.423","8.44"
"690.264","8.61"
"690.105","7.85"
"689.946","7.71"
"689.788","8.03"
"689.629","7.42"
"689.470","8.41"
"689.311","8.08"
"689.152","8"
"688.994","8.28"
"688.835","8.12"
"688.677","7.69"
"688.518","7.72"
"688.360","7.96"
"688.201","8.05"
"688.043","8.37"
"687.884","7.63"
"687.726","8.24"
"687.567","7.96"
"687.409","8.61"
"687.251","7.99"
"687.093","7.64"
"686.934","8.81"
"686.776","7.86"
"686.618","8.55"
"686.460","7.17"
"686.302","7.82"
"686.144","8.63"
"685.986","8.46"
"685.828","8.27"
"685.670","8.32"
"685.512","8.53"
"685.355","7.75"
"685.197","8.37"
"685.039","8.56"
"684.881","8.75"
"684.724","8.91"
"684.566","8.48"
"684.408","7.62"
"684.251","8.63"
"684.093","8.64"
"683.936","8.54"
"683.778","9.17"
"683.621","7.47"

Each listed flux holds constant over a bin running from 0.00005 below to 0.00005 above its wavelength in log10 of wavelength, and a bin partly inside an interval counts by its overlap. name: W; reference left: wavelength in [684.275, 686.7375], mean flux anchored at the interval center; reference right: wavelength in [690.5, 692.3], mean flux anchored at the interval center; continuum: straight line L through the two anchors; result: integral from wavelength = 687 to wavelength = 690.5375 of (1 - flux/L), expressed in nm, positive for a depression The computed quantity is 0.10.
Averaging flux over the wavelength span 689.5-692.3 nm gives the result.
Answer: 8.19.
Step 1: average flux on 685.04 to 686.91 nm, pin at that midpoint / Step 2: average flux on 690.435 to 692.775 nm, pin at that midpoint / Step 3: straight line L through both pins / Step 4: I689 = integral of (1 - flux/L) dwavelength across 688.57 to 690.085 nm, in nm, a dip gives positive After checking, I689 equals 0.05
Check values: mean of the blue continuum 8.2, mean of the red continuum 8.3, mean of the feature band 7.96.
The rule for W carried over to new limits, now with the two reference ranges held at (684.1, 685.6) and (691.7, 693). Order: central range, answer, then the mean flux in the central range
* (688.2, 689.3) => 0.051 nm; 7.98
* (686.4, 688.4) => 0.073 nm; 8.07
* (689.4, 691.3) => 0.043 nm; 8.16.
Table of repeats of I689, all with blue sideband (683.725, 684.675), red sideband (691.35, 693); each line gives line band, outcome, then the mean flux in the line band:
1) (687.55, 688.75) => 0.06 nm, 7.95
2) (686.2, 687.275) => 0.05 nm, 7.99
